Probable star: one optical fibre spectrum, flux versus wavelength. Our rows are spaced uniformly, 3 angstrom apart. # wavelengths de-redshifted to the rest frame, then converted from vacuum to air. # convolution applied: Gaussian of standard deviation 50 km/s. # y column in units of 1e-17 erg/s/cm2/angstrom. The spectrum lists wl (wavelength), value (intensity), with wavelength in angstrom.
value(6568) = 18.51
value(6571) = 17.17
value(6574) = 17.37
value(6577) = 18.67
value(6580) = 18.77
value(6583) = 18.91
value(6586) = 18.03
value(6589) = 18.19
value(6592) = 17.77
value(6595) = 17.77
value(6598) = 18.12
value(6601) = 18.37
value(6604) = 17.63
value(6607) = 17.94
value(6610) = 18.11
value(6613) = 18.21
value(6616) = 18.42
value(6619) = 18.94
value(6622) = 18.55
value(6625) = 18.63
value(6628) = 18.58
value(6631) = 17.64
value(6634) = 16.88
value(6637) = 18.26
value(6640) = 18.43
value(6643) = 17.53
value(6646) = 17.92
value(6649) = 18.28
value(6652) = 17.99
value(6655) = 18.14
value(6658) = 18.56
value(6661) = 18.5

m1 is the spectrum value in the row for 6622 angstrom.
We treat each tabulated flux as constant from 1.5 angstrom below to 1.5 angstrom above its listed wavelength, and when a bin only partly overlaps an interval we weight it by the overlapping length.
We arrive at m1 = 18.55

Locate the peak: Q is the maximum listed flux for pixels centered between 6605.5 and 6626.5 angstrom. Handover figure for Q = 18.94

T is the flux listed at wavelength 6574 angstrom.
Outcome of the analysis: 17.37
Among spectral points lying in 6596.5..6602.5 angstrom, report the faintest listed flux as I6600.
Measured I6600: 18.12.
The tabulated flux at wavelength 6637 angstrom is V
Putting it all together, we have 18.26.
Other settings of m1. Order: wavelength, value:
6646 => 17.92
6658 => 18.56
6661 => 18.5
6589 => 18.19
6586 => 18.03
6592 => 17.77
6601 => 18.37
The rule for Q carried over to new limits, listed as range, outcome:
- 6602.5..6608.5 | 17.94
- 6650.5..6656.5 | 18.14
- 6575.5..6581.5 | 18.77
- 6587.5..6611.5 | 18.37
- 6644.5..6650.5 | 18.28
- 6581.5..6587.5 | 18.91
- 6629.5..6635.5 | 17.64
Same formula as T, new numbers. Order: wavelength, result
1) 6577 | 18.67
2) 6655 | 18.14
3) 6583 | 18.91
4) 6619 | 18.94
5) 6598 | 18.12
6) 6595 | 17.77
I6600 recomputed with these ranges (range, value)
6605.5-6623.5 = 17.94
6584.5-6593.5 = 17.77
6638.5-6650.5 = 17.53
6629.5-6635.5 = 16.88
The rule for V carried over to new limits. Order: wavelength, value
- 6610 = 18.11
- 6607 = 17.94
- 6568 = 18.51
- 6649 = 18.28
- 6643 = 17.53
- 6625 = 18.63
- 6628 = 18.58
